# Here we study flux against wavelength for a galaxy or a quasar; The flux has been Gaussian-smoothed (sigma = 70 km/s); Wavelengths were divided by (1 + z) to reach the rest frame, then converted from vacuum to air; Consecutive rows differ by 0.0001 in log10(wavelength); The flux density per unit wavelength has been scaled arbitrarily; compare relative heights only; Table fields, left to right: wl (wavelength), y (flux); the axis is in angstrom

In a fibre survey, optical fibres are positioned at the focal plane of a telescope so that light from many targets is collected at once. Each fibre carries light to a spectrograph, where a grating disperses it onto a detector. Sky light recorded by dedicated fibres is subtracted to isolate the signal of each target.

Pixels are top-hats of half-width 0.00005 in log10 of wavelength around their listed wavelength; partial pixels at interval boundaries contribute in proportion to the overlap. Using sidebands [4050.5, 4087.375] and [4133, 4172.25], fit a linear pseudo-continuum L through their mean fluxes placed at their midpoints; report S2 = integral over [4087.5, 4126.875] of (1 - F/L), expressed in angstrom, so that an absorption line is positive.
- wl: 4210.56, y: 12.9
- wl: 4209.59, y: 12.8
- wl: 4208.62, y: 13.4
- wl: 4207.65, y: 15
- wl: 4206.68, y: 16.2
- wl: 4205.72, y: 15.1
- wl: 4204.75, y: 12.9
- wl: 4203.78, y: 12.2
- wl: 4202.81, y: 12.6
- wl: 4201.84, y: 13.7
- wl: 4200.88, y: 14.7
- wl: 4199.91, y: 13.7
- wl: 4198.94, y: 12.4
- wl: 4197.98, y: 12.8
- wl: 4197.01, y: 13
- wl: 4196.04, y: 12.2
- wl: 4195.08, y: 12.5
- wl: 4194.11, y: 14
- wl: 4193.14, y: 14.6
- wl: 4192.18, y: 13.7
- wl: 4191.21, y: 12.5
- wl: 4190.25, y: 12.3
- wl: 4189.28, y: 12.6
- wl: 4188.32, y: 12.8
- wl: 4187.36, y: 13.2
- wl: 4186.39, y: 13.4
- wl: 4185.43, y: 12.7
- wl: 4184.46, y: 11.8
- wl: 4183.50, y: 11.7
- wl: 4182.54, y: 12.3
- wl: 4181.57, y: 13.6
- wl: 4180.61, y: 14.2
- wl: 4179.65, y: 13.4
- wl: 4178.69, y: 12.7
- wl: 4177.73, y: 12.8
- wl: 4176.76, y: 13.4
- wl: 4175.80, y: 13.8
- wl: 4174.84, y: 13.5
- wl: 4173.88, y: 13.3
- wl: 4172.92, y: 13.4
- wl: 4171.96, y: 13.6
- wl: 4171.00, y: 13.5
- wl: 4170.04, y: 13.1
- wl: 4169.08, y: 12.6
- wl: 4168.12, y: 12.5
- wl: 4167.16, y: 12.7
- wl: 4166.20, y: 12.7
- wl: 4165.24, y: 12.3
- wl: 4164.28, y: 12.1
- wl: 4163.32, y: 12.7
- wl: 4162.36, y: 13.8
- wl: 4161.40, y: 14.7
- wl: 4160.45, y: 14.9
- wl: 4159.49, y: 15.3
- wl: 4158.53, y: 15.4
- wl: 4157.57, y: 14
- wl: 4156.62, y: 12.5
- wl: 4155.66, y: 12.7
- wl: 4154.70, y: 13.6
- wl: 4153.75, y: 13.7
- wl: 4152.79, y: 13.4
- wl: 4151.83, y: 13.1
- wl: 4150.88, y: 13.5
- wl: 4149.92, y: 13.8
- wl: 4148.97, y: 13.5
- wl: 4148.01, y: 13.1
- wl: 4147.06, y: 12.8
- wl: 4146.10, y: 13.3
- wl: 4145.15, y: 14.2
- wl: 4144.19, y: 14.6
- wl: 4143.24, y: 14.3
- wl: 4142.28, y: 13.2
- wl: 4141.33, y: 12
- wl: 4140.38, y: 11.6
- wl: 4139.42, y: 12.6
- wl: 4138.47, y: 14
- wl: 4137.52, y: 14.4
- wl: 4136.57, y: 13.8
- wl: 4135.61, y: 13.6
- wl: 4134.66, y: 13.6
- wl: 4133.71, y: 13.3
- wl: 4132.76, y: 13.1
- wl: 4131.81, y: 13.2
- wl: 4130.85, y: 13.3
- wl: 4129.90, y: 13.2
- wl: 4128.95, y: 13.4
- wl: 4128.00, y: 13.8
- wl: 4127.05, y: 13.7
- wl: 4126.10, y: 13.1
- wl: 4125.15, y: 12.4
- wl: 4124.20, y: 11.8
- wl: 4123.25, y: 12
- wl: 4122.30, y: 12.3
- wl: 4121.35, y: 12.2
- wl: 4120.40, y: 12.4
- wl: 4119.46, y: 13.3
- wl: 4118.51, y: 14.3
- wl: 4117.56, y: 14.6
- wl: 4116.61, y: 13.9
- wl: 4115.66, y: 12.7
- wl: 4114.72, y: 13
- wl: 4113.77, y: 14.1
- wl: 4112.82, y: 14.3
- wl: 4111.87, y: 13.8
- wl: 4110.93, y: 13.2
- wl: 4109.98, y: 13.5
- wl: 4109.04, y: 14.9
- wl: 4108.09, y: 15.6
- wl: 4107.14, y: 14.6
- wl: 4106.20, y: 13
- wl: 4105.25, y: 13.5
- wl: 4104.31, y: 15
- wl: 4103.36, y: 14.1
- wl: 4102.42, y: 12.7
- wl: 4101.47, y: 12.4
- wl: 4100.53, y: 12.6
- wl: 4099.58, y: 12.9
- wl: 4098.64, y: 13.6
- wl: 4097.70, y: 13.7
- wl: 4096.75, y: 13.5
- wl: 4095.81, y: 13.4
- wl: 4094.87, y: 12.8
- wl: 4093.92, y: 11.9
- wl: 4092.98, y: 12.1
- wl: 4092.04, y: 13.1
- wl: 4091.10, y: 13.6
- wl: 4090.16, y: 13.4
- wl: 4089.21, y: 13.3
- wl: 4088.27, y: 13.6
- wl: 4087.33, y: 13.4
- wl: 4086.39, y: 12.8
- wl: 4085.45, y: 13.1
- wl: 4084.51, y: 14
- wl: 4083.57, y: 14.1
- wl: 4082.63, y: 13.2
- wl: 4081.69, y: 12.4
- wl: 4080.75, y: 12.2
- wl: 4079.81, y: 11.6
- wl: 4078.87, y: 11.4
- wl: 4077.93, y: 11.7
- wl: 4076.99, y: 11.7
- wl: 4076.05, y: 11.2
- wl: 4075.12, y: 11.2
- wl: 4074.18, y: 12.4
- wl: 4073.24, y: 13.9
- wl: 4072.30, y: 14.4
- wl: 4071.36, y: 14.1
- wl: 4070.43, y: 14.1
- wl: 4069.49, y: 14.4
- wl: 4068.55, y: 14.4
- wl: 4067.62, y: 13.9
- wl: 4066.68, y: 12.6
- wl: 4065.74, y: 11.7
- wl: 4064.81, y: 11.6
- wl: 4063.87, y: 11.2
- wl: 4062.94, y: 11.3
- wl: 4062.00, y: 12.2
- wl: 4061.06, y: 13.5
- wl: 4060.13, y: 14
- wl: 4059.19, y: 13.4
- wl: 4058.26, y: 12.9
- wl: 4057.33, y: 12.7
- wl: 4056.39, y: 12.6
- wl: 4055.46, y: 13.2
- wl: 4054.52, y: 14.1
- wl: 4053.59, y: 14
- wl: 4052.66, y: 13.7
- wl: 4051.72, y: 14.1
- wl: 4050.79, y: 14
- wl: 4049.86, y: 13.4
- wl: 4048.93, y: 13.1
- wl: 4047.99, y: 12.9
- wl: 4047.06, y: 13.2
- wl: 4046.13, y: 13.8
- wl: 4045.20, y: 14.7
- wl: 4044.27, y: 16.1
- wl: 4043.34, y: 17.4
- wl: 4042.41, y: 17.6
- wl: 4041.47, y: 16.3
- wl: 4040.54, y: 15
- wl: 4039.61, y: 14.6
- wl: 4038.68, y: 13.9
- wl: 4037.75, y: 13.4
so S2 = -0.5 angstrom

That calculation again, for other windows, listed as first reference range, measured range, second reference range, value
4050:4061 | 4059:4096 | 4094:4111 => 1.9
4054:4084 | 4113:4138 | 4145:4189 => -0.4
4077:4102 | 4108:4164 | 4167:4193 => -2.2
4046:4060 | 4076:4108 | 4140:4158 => 0.8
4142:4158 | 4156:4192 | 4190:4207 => 0.7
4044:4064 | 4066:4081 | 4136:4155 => 0.6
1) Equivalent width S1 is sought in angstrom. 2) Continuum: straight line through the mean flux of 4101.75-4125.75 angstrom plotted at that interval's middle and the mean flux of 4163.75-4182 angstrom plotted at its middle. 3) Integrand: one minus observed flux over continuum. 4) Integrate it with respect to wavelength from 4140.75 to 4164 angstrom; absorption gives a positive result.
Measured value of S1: -0.72 angstrom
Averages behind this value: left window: 13.5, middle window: 13.6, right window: 13.1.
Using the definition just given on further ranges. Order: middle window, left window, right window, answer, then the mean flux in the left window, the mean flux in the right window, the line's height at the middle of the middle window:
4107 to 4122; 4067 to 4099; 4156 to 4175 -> -0.6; 13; 13.4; 13.2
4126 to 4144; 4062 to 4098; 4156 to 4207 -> -0.4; 12.8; 13.3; 13.1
